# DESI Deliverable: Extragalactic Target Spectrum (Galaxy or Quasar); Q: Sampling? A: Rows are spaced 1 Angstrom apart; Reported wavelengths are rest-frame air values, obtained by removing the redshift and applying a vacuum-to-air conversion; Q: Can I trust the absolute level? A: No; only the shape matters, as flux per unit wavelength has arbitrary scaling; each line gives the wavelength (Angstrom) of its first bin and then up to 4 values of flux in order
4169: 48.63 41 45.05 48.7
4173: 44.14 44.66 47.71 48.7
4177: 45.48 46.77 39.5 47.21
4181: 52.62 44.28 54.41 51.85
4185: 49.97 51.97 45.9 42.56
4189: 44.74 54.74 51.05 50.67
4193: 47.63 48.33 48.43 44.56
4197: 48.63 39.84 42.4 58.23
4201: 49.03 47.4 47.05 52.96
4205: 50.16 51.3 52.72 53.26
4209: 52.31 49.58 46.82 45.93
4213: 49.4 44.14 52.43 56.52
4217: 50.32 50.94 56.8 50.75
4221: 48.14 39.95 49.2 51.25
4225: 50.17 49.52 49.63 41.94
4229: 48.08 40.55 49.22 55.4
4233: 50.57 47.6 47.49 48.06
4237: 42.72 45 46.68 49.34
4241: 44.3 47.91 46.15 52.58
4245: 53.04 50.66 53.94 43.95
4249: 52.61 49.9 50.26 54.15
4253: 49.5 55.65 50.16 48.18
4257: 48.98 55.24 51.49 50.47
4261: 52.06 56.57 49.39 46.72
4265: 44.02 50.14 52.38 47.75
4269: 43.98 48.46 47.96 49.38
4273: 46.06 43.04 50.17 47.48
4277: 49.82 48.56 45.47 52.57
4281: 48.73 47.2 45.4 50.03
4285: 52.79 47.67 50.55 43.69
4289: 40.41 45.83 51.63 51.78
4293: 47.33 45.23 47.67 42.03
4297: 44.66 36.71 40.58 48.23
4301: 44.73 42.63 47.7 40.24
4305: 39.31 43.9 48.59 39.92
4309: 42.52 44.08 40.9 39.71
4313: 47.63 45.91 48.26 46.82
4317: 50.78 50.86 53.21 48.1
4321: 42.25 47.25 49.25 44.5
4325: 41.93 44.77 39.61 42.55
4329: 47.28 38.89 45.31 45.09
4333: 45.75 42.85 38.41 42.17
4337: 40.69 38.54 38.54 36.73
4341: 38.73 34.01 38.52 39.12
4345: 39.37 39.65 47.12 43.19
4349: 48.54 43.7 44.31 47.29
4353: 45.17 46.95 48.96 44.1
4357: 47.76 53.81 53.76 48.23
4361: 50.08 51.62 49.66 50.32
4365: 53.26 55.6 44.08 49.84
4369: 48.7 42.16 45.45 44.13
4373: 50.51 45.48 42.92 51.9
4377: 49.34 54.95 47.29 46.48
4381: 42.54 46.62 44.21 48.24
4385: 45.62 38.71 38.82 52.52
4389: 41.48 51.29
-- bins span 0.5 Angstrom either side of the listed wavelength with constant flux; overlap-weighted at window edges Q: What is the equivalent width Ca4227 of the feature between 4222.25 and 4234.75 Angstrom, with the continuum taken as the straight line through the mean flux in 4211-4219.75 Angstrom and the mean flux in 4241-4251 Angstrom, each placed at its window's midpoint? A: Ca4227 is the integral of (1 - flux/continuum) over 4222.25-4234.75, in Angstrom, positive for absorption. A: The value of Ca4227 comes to 0.5 Angstrom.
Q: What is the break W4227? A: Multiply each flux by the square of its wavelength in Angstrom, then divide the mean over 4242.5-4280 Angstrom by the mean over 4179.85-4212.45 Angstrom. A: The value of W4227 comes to 1.04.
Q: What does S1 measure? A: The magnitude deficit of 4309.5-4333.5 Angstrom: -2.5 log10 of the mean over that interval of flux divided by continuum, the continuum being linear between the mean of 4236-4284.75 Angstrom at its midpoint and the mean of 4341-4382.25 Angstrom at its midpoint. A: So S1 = 0.05 mag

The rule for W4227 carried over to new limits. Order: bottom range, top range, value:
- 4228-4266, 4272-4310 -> 0.95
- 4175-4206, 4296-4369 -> 0.99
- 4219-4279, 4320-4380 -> 0.97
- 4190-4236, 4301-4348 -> 0.93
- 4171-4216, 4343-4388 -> 1.05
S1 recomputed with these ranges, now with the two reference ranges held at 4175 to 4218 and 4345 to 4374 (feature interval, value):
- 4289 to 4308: 0.08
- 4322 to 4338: 0.11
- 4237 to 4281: -0.02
